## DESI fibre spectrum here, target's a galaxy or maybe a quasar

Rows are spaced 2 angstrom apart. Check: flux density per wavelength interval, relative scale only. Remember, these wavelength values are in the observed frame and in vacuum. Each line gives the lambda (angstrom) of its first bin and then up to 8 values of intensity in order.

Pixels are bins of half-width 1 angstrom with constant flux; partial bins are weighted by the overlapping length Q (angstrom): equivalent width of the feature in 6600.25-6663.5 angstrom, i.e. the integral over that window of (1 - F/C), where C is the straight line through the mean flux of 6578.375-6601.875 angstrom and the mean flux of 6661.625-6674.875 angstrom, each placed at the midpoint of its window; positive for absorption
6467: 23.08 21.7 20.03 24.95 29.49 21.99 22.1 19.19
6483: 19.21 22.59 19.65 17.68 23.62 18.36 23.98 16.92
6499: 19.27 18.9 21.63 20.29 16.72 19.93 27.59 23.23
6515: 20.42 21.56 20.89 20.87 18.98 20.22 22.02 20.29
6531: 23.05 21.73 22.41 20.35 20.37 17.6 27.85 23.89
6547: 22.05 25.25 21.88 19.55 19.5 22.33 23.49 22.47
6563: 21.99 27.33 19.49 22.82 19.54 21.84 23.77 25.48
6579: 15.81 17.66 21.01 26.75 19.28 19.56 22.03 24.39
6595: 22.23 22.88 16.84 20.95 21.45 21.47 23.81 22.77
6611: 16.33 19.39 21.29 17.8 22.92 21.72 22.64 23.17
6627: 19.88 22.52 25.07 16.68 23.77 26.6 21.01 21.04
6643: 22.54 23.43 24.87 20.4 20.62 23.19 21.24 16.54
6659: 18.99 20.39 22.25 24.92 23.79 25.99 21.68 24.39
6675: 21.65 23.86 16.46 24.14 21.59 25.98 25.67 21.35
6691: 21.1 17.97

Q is 2.4 angstrom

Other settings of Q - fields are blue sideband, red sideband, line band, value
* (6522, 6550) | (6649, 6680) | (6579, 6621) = 1.6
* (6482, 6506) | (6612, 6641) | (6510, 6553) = -2.8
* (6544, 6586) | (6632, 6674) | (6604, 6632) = 0.8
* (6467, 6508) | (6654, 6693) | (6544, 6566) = -1.4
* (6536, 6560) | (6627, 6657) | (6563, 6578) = -0.6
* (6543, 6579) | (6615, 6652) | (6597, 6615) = 1.3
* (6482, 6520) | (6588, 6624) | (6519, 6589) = -2.7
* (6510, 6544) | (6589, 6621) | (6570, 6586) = -0.1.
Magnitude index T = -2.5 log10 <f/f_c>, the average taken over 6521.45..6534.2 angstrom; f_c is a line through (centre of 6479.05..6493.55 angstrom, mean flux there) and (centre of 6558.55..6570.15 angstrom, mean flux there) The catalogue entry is 0.03 mag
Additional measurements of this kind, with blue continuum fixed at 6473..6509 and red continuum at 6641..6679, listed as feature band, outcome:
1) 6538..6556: -0.04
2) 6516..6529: 0.02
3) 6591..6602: 0.00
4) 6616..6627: 0.01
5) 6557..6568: -0.08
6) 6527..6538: -0.03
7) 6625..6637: -0.01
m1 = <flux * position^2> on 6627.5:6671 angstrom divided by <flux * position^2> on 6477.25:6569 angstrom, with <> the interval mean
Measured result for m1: 1.08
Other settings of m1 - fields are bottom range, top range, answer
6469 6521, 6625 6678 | 1.10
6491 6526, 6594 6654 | 1.09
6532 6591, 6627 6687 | 1.05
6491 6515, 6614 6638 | 1.10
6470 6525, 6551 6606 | 1.05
